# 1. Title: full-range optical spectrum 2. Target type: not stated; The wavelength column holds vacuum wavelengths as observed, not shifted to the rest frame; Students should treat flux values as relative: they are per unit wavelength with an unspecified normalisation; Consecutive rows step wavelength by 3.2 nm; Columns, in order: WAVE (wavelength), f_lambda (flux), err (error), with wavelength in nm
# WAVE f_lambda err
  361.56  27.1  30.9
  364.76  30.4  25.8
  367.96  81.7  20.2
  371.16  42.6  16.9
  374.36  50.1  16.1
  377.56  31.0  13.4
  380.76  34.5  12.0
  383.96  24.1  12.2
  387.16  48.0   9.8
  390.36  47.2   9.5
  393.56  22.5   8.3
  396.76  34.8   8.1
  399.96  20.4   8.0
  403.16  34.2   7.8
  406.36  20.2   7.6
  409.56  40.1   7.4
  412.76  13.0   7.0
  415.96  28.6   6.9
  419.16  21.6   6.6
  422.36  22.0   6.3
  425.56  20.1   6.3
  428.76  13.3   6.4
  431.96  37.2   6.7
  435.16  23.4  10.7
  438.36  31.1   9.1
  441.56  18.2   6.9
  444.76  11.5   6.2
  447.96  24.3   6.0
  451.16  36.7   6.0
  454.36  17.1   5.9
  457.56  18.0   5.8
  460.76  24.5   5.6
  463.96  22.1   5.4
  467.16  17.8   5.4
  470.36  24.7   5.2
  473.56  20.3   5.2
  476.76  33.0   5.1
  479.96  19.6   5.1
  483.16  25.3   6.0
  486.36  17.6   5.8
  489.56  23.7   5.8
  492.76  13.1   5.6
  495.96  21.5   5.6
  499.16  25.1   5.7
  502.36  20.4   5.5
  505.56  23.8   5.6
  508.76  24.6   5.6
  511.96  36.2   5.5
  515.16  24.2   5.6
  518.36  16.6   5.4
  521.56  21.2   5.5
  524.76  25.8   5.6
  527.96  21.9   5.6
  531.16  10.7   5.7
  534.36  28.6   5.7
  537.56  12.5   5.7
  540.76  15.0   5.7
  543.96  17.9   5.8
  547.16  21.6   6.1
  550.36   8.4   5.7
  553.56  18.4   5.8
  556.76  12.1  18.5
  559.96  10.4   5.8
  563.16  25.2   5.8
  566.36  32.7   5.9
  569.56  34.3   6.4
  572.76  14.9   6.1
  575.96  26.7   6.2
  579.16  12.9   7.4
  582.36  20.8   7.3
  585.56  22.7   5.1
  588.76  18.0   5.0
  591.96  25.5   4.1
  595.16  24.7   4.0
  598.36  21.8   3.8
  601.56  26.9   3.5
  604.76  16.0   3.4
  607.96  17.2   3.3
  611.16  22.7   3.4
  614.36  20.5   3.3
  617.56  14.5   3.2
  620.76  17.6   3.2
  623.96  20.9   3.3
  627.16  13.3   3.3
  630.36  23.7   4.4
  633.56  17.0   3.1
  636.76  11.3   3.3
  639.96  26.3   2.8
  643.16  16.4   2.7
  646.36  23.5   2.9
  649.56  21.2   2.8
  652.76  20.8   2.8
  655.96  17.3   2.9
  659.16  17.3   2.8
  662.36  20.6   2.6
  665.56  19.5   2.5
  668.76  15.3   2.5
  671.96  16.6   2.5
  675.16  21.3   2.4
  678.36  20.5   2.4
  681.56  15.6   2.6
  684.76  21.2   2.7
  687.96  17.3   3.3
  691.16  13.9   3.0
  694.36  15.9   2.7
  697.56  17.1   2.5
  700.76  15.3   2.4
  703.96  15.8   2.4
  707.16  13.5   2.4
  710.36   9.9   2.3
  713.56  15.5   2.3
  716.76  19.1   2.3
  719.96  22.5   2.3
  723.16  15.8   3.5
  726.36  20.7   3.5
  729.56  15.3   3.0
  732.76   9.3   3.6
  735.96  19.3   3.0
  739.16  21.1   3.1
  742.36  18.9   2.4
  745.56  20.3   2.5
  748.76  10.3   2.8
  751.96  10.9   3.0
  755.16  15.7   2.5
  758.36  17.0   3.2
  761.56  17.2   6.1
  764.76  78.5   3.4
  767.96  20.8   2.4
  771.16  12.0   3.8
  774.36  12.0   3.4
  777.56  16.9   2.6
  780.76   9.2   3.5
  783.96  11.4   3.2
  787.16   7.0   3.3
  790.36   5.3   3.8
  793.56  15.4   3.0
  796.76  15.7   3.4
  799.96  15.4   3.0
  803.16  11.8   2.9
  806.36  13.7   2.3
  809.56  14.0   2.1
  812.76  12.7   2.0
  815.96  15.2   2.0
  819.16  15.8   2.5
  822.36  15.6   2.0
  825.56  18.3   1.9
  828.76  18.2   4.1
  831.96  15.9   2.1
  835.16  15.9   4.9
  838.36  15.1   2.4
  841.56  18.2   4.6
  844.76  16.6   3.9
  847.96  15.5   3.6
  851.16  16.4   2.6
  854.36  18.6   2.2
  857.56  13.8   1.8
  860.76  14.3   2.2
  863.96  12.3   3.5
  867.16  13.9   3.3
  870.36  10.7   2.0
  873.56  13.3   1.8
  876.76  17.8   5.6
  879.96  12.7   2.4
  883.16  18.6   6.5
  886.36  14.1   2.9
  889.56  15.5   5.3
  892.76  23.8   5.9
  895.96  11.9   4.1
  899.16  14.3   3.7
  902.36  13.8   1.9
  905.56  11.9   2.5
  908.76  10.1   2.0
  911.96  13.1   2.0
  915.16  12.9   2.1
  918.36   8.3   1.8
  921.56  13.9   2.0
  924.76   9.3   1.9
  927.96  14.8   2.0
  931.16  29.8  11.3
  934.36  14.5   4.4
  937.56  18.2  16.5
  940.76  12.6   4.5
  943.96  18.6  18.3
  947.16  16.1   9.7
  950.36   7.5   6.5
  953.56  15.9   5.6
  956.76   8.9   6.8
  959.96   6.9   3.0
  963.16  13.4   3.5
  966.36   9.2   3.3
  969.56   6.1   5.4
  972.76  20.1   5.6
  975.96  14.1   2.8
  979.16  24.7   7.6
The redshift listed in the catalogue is 1.05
